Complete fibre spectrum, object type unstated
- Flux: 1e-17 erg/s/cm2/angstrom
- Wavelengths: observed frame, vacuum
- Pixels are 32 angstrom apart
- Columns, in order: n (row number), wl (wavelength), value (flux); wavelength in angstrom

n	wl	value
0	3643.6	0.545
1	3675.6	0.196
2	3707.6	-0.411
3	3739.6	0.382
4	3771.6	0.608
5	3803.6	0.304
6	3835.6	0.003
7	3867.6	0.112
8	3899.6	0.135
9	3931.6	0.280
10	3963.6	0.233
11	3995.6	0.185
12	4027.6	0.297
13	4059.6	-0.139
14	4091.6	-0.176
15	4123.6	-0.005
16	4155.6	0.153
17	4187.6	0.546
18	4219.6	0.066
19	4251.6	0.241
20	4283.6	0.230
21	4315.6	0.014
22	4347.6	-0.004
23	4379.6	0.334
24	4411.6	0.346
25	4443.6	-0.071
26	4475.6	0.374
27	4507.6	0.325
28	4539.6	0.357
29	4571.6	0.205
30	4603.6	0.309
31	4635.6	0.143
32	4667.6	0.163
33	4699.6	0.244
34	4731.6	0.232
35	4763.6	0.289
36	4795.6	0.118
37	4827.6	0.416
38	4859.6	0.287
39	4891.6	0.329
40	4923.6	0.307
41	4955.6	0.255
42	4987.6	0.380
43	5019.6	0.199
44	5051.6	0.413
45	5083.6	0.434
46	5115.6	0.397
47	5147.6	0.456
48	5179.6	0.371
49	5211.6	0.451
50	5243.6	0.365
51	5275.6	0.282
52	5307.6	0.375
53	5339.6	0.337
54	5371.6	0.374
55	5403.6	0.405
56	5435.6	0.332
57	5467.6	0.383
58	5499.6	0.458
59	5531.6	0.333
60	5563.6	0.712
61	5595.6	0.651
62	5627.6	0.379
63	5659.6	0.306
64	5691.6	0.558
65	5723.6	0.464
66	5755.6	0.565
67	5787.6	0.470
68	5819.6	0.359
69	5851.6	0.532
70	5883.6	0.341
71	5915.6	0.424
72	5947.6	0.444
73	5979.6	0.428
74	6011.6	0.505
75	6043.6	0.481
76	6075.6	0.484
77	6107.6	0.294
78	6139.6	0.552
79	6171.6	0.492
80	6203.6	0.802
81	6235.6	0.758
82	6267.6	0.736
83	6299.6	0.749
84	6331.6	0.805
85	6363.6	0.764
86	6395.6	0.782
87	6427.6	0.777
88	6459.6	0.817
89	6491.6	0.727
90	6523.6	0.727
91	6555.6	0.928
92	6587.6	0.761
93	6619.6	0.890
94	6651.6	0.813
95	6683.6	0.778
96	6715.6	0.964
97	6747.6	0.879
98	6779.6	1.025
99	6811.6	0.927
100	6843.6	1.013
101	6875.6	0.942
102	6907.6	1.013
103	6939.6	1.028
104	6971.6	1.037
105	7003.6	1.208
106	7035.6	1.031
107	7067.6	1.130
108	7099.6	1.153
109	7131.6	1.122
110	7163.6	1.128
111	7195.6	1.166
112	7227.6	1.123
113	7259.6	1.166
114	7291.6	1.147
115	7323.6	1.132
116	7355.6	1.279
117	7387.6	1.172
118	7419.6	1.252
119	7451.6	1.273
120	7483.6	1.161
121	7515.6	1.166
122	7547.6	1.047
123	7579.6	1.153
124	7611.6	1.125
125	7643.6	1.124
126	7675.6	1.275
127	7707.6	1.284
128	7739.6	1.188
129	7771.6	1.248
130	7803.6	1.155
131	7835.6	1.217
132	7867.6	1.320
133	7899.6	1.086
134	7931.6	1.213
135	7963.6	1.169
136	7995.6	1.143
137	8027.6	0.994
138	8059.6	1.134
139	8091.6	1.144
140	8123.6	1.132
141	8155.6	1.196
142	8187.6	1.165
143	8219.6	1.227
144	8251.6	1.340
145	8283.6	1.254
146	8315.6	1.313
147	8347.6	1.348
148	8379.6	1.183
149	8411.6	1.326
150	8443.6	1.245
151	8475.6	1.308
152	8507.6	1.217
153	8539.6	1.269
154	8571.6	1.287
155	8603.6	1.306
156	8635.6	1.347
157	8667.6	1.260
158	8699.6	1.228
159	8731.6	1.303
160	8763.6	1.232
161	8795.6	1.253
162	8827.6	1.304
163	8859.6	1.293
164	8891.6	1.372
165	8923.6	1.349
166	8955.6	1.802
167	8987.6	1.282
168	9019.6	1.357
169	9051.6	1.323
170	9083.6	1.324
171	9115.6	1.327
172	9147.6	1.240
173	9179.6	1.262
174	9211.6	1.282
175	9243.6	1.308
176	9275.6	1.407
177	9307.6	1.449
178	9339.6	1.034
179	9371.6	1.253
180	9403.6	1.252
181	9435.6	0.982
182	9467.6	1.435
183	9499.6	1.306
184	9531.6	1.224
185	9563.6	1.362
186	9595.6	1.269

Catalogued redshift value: 0.55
